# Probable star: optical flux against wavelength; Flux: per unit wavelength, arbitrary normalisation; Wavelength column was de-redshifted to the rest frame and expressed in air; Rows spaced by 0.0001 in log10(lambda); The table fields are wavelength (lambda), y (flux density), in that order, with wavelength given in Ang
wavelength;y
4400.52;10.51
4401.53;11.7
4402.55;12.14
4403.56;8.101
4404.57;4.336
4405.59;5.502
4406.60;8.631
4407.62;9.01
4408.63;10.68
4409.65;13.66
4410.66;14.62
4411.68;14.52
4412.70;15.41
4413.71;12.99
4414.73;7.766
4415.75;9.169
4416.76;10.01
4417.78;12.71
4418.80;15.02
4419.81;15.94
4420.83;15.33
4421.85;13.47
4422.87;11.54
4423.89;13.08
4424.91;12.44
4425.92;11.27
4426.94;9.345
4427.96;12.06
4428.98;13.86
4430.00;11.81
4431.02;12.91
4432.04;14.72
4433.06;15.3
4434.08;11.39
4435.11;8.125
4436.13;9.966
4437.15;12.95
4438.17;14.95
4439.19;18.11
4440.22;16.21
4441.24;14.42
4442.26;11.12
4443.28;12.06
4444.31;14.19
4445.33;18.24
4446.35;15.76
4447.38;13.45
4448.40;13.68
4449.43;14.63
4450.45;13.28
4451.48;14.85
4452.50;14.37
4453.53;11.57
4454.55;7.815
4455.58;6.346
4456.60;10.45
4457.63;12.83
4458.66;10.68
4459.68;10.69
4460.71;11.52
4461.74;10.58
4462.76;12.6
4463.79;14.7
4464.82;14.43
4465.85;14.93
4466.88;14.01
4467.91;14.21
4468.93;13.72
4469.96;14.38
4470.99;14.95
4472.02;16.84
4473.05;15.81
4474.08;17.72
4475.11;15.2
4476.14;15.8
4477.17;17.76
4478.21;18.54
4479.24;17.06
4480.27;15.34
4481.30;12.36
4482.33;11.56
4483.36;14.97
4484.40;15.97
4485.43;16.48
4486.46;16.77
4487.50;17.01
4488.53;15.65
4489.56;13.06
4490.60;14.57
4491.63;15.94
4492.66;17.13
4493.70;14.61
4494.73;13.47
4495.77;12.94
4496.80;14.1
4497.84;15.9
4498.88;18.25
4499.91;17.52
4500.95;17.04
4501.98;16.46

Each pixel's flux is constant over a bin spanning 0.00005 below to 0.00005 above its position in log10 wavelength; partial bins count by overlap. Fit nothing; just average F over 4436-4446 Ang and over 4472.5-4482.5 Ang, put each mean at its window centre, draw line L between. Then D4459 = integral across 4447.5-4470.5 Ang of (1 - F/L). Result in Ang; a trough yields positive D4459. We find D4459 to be 3.9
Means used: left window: 14.4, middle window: 12.6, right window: 15.9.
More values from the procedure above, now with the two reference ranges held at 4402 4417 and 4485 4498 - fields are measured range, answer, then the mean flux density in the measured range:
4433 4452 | -2.2 Ang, 13.8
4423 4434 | -1.0 Ang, 12.6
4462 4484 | -1.5 Ang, 15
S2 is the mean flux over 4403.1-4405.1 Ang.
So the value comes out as 6.16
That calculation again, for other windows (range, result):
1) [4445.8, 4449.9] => 14.4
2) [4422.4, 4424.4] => 12.3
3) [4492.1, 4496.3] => 14.6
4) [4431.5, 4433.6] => 14.9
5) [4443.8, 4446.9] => 16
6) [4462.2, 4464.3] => 13.6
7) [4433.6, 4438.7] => 11.5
